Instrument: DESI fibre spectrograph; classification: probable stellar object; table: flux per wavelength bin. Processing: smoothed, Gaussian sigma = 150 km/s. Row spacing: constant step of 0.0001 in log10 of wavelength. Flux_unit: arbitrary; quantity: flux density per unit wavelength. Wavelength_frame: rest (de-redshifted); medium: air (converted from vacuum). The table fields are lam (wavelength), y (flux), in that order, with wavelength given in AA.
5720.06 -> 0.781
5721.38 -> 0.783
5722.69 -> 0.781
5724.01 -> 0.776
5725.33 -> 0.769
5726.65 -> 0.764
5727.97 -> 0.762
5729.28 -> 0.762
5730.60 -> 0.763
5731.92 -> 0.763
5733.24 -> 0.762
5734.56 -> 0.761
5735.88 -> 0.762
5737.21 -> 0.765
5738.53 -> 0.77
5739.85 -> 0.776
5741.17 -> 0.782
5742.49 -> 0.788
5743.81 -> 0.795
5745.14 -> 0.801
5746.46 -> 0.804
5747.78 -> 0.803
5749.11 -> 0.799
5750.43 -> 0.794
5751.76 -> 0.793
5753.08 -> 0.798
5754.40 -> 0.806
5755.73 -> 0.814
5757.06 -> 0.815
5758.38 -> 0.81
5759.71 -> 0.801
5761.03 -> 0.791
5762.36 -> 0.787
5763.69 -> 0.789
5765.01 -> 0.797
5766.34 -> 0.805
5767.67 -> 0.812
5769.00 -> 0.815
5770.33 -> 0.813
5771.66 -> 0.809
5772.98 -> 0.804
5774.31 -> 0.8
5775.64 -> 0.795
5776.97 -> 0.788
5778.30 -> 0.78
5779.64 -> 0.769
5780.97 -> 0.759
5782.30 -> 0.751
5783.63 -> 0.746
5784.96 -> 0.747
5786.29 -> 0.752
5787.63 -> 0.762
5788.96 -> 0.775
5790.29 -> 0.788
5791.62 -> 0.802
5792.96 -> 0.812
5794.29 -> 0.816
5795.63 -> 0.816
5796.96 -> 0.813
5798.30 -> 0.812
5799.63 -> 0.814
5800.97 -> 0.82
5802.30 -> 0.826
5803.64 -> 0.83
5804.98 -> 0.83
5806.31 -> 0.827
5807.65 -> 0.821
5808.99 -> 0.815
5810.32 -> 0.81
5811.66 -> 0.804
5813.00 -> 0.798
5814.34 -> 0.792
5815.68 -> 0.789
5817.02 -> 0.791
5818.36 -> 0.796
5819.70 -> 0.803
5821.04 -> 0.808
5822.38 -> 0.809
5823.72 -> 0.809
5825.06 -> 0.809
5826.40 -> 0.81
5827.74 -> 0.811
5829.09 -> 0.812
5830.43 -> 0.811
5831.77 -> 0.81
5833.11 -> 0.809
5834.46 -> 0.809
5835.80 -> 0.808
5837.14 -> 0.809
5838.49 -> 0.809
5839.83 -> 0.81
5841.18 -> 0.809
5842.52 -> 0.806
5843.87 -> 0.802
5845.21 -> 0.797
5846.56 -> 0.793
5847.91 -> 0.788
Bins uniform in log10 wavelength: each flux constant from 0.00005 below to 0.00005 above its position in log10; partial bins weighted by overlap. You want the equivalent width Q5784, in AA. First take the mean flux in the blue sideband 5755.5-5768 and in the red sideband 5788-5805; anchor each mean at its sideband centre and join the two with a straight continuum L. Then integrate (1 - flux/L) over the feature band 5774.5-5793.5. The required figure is 0.8 AA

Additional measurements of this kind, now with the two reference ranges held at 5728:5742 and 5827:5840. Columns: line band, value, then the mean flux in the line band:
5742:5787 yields -0.7 AA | 0.792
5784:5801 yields 0.0 AA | 0.793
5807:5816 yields 0.0 AA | 0.805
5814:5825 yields 0.0 AA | 0.8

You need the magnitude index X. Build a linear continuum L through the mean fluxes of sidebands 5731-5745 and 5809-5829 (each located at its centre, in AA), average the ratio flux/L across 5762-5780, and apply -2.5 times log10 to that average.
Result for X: -0.02 mag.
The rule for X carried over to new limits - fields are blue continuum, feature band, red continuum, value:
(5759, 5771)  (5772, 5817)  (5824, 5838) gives 0.01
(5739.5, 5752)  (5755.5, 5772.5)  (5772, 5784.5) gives -0.03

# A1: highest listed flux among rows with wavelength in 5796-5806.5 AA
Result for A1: 0.83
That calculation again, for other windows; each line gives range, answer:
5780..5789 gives 0.775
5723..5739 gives 0.776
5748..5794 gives 0.815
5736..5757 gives 0.814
